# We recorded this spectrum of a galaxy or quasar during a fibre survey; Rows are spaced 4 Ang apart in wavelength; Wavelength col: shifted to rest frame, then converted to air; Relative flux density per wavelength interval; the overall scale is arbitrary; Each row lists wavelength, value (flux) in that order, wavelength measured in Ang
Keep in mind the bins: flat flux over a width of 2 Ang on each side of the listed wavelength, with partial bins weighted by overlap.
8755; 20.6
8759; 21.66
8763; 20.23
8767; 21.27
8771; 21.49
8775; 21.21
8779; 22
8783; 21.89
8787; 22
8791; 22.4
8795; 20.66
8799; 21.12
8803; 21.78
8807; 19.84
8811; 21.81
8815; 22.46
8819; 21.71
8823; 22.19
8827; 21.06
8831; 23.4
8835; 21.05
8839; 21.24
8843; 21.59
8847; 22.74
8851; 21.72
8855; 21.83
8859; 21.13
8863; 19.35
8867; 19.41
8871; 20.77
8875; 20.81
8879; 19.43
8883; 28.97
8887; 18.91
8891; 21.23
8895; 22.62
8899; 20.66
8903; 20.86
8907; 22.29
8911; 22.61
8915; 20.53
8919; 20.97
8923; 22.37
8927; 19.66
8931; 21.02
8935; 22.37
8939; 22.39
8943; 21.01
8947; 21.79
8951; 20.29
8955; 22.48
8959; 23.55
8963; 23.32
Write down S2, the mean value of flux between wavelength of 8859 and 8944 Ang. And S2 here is 21.3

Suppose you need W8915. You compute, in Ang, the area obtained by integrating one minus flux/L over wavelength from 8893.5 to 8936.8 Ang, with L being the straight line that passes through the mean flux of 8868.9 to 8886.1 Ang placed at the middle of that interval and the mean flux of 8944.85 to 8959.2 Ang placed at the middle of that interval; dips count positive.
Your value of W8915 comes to 1.2 Ang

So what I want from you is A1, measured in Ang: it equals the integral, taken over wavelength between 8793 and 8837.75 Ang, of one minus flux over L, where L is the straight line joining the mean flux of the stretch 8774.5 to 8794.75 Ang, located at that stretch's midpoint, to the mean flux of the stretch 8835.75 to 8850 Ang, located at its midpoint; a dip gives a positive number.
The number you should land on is 0.53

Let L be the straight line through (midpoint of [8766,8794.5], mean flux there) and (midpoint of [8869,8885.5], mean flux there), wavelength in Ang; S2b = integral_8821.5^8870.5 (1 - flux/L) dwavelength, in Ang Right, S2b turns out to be 1.8 Ang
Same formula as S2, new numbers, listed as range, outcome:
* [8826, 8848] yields 21.8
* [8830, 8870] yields 21.3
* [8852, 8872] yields 20.5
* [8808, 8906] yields 21.5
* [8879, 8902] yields 22.1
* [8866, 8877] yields 20.4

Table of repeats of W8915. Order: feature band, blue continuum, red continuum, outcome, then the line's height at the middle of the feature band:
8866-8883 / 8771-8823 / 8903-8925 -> 0.4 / 21.6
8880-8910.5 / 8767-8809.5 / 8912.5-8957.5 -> -1.1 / 21.4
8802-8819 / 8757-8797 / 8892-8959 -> 0.0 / 21.5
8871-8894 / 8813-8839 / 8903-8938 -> -0.2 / 21.7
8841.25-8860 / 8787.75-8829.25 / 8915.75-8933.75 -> -0.4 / 21.3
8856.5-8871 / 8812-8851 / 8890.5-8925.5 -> 1.1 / 21.8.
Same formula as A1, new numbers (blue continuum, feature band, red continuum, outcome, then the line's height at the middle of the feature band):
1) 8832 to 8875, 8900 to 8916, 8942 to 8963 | 0.0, 21.6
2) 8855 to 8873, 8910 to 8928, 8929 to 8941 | 0.3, 21.6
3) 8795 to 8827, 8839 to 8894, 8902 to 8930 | 0.0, 21.4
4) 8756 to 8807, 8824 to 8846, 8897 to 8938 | -0.4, 21.4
